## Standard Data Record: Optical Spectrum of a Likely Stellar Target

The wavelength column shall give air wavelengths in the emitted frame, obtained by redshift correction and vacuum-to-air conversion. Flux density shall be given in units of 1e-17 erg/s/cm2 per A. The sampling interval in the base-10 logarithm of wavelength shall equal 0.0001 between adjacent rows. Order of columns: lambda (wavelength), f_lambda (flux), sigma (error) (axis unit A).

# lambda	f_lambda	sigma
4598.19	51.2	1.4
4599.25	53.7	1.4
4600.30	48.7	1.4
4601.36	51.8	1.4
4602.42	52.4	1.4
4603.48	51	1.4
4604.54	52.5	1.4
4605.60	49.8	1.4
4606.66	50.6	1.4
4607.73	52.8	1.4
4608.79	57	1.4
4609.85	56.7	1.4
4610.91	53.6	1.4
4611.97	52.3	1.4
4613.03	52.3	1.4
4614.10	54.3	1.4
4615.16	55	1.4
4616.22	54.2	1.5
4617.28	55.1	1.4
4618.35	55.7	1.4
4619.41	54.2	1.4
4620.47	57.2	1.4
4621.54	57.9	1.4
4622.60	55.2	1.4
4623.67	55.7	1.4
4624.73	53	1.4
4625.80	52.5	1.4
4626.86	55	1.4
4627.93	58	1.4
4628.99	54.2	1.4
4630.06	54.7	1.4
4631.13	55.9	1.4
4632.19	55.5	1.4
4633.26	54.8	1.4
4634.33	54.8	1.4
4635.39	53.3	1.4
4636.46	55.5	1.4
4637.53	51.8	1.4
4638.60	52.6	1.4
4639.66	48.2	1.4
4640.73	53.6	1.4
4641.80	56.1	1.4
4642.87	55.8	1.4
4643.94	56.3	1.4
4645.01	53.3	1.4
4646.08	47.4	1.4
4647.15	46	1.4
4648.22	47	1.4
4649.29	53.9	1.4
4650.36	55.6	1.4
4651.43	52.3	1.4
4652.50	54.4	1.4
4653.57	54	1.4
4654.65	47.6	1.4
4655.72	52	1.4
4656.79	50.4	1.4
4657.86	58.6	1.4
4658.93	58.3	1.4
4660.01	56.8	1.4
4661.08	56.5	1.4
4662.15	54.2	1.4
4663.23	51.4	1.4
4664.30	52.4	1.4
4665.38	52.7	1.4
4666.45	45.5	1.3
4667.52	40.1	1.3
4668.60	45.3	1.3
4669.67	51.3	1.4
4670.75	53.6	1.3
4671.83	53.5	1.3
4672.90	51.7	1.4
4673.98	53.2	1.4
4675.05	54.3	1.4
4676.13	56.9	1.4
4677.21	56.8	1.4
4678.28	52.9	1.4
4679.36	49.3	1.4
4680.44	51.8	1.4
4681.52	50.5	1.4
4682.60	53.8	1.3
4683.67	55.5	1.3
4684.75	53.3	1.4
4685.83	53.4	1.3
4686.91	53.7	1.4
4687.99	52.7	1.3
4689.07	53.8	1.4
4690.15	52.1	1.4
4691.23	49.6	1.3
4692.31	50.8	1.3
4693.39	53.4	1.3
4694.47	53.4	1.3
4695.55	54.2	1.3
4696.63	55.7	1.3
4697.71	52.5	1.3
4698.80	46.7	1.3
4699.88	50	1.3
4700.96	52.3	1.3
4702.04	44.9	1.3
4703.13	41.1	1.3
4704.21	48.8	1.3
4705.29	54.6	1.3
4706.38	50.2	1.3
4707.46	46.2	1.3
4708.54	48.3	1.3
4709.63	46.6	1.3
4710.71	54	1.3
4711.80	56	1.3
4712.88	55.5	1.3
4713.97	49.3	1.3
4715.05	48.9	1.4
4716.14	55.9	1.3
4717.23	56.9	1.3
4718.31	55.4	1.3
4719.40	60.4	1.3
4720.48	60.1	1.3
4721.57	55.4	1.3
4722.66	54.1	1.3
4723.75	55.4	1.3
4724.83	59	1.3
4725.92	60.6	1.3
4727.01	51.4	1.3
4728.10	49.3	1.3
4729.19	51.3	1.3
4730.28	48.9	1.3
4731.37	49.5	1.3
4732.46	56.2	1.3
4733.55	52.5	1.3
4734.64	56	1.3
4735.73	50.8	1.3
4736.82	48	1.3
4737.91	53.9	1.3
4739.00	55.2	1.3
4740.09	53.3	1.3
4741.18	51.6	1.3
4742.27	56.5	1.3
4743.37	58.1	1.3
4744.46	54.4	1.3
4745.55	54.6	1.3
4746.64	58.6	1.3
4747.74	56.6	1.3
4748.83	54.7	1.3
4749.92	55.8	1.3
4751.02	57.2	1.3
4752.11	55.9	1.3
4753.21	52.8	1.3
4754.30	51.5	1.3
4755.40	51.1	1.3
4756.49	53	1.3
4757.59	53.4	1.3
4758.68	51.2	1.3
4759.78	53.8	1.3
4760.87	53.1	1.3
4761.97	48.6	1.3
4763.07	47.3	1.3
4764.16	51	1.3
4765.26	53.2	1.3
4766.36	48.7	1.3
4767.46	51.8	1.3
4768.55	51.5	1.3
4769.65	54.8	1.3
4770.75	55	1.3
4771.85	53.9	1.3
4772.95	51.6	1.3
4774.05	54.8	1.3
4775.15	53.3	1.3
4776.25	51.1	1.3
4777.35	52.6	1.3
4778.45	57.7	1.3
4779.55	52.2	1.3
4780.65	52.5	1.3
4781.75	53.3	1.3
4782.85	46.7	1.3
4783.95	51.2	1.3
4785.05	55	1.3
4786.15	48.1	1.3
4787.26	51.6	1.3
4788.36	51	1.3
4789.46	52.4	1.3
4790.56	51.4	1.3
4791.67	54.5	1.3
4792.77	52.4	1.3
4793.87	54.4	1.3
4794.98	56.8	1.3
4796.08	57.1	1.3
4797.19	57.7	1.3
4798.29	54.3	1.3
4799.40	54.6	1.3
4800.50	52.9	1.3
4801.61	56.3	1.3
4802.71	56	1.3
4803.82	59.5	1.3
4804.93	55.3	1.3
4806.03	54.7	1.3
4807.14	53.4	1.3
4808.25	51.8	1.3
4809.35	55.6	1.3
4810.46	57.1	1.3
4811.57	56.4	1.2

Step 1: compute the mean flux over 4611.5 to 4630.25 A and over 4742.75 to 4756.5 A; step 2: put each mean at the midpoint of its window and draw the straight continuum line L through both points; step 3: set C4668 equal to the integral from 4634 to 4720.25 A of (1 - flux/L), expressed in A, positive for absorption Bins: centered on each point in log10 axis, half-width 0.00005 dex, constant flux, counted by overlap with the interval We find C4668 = 4.14 A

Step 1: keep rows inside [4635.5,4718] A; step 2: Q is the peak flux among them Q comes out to 58.6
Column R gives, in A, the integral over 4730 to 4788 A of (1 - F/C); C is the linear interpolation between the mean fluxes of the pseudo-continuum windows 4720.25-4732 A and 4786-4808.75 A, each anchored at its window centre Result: 1.2 A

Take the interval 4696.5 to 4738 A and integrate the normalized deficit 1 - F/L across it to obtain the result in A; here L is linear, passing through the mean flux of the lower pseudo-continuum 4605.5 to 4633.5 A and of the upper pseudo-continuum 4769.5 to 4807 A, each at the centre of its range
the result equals 1.4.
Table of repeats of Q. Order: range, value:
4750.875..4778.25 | 57.2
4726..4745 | 58.1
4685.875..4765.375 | 60.6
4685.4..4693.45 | 53.8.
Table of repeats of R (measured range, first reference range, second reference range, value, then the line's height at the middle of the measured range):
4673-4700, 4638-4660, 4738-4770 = 0.1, 53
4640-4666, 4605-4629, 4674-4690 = 0.4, 53.9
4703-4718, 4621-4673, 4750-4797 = 0.5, 52.8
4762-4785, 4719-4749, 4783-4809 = 0.8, 54.1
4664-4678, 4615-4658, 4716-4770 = 0.6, 53.7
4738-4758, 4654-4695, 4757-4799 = -0.8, 52.6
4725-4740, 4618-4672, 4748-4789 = 0.0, 52.7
